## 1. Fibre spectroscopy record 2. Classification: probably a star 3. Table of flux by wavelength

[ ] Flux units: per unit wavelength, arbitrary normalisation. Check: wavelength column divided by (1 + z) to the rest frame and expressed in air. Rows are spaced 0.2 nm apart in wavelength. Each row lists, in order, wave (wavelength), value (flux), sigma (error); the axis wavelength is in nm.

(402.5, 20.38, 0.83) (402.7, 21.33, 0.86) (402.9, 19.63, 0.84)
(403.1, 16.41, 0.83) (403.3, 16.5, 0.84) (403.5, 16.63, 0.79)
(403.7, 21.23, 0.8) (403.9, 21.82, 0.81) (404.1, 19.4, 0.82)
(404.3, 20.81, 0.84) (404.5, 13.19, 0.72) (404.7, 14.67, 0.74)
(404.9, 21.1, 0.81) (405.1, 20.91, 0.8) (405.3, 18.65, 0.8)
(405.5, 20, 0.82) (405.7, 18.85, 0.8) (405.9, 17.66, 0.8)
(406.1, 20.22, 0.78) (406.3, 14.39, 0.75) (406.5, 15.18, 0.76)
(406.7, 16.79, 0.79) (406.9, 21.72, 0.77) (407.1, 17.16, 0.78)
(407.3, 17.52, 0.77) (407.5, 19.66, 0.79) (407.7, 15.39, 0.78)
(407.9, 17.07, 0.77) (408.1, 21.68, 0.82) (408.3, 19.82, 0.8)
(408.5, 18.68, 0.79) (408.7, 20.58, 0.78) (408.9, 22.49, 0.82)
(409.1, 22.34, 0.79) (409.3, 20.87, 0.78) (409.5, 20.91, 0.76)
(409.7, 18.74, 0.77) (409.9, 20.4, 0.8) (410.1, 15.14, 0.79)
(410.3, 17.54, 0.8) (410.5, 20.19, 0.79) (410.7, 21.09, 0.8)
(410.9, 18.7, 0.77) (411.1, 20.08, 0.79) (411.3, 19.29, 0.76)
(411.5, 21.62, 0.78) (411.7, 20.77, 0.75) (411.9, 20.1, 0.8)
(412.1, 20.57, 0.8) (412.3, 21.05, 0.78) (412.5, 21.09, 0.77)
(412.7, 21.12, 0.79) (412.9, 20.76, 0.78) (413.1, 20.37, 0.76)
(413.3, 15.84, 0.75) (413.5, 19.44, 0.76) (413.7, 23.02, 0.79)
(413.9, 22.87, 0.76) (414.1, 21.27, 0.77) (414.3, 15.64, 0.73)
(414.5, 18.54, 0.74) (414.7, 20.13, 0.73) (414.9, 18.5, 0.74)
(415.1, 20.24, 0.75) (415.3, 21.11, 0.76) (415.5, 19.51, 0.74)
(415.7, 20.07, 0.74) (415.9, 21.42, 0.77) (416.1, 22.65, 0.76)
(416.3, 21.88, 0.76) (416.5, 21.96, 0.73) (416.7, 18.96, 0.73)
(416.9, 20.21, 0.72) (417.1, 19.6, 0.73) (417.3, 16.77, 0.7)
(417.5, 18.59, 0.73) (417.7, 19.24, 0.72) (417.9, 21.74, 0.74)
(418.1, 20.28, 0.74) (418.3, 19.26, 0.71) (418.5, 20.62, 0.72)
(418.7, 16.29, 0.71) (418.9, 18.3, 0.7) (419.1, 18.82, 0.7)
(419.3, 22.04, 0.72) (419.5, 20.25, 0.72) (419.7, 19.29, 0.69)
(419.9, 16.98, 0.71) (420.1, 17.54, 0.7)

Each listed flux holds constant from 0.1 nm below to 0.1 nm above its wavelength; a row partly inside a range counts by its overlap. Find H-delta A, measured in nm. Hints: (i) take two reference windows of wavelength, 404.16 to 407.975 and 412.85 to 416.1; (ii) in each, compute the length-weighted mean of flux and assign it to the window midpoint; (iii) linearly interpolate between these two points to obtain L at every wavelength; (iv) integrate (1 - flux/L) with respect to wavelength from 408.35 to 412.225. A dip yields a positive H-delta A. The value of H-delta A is -0.21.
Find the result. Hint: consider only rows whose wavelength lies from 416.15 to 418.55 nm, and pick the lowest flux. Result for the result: 16.77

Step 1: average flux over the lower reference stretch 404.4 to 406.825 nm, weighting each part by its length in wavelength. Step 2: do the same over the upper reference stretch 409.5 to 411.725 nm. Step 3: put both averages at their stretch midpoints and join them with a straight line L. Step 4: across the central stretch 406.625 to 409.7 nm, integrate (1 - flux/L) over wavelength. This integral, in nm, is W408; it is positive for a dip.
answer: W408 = -0.15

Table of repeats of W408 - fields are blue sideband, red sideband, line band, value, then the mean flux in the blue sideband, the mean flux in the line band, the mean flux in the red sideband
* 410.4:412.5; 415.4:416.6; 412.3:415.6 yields 0.14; 20.4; 20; 21.2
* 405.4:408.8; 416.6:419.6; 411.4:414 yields -0.24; 18.4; 20.7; 19.4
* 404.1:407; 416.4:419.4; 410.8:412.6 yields -0.14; 18.2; 20.4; 19.5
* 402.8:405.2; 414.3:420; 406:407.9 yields 0.13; 18.5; 17.5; 19.7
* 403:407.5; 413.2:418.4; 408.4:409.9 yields -0.14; 18.3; 20.6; 20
